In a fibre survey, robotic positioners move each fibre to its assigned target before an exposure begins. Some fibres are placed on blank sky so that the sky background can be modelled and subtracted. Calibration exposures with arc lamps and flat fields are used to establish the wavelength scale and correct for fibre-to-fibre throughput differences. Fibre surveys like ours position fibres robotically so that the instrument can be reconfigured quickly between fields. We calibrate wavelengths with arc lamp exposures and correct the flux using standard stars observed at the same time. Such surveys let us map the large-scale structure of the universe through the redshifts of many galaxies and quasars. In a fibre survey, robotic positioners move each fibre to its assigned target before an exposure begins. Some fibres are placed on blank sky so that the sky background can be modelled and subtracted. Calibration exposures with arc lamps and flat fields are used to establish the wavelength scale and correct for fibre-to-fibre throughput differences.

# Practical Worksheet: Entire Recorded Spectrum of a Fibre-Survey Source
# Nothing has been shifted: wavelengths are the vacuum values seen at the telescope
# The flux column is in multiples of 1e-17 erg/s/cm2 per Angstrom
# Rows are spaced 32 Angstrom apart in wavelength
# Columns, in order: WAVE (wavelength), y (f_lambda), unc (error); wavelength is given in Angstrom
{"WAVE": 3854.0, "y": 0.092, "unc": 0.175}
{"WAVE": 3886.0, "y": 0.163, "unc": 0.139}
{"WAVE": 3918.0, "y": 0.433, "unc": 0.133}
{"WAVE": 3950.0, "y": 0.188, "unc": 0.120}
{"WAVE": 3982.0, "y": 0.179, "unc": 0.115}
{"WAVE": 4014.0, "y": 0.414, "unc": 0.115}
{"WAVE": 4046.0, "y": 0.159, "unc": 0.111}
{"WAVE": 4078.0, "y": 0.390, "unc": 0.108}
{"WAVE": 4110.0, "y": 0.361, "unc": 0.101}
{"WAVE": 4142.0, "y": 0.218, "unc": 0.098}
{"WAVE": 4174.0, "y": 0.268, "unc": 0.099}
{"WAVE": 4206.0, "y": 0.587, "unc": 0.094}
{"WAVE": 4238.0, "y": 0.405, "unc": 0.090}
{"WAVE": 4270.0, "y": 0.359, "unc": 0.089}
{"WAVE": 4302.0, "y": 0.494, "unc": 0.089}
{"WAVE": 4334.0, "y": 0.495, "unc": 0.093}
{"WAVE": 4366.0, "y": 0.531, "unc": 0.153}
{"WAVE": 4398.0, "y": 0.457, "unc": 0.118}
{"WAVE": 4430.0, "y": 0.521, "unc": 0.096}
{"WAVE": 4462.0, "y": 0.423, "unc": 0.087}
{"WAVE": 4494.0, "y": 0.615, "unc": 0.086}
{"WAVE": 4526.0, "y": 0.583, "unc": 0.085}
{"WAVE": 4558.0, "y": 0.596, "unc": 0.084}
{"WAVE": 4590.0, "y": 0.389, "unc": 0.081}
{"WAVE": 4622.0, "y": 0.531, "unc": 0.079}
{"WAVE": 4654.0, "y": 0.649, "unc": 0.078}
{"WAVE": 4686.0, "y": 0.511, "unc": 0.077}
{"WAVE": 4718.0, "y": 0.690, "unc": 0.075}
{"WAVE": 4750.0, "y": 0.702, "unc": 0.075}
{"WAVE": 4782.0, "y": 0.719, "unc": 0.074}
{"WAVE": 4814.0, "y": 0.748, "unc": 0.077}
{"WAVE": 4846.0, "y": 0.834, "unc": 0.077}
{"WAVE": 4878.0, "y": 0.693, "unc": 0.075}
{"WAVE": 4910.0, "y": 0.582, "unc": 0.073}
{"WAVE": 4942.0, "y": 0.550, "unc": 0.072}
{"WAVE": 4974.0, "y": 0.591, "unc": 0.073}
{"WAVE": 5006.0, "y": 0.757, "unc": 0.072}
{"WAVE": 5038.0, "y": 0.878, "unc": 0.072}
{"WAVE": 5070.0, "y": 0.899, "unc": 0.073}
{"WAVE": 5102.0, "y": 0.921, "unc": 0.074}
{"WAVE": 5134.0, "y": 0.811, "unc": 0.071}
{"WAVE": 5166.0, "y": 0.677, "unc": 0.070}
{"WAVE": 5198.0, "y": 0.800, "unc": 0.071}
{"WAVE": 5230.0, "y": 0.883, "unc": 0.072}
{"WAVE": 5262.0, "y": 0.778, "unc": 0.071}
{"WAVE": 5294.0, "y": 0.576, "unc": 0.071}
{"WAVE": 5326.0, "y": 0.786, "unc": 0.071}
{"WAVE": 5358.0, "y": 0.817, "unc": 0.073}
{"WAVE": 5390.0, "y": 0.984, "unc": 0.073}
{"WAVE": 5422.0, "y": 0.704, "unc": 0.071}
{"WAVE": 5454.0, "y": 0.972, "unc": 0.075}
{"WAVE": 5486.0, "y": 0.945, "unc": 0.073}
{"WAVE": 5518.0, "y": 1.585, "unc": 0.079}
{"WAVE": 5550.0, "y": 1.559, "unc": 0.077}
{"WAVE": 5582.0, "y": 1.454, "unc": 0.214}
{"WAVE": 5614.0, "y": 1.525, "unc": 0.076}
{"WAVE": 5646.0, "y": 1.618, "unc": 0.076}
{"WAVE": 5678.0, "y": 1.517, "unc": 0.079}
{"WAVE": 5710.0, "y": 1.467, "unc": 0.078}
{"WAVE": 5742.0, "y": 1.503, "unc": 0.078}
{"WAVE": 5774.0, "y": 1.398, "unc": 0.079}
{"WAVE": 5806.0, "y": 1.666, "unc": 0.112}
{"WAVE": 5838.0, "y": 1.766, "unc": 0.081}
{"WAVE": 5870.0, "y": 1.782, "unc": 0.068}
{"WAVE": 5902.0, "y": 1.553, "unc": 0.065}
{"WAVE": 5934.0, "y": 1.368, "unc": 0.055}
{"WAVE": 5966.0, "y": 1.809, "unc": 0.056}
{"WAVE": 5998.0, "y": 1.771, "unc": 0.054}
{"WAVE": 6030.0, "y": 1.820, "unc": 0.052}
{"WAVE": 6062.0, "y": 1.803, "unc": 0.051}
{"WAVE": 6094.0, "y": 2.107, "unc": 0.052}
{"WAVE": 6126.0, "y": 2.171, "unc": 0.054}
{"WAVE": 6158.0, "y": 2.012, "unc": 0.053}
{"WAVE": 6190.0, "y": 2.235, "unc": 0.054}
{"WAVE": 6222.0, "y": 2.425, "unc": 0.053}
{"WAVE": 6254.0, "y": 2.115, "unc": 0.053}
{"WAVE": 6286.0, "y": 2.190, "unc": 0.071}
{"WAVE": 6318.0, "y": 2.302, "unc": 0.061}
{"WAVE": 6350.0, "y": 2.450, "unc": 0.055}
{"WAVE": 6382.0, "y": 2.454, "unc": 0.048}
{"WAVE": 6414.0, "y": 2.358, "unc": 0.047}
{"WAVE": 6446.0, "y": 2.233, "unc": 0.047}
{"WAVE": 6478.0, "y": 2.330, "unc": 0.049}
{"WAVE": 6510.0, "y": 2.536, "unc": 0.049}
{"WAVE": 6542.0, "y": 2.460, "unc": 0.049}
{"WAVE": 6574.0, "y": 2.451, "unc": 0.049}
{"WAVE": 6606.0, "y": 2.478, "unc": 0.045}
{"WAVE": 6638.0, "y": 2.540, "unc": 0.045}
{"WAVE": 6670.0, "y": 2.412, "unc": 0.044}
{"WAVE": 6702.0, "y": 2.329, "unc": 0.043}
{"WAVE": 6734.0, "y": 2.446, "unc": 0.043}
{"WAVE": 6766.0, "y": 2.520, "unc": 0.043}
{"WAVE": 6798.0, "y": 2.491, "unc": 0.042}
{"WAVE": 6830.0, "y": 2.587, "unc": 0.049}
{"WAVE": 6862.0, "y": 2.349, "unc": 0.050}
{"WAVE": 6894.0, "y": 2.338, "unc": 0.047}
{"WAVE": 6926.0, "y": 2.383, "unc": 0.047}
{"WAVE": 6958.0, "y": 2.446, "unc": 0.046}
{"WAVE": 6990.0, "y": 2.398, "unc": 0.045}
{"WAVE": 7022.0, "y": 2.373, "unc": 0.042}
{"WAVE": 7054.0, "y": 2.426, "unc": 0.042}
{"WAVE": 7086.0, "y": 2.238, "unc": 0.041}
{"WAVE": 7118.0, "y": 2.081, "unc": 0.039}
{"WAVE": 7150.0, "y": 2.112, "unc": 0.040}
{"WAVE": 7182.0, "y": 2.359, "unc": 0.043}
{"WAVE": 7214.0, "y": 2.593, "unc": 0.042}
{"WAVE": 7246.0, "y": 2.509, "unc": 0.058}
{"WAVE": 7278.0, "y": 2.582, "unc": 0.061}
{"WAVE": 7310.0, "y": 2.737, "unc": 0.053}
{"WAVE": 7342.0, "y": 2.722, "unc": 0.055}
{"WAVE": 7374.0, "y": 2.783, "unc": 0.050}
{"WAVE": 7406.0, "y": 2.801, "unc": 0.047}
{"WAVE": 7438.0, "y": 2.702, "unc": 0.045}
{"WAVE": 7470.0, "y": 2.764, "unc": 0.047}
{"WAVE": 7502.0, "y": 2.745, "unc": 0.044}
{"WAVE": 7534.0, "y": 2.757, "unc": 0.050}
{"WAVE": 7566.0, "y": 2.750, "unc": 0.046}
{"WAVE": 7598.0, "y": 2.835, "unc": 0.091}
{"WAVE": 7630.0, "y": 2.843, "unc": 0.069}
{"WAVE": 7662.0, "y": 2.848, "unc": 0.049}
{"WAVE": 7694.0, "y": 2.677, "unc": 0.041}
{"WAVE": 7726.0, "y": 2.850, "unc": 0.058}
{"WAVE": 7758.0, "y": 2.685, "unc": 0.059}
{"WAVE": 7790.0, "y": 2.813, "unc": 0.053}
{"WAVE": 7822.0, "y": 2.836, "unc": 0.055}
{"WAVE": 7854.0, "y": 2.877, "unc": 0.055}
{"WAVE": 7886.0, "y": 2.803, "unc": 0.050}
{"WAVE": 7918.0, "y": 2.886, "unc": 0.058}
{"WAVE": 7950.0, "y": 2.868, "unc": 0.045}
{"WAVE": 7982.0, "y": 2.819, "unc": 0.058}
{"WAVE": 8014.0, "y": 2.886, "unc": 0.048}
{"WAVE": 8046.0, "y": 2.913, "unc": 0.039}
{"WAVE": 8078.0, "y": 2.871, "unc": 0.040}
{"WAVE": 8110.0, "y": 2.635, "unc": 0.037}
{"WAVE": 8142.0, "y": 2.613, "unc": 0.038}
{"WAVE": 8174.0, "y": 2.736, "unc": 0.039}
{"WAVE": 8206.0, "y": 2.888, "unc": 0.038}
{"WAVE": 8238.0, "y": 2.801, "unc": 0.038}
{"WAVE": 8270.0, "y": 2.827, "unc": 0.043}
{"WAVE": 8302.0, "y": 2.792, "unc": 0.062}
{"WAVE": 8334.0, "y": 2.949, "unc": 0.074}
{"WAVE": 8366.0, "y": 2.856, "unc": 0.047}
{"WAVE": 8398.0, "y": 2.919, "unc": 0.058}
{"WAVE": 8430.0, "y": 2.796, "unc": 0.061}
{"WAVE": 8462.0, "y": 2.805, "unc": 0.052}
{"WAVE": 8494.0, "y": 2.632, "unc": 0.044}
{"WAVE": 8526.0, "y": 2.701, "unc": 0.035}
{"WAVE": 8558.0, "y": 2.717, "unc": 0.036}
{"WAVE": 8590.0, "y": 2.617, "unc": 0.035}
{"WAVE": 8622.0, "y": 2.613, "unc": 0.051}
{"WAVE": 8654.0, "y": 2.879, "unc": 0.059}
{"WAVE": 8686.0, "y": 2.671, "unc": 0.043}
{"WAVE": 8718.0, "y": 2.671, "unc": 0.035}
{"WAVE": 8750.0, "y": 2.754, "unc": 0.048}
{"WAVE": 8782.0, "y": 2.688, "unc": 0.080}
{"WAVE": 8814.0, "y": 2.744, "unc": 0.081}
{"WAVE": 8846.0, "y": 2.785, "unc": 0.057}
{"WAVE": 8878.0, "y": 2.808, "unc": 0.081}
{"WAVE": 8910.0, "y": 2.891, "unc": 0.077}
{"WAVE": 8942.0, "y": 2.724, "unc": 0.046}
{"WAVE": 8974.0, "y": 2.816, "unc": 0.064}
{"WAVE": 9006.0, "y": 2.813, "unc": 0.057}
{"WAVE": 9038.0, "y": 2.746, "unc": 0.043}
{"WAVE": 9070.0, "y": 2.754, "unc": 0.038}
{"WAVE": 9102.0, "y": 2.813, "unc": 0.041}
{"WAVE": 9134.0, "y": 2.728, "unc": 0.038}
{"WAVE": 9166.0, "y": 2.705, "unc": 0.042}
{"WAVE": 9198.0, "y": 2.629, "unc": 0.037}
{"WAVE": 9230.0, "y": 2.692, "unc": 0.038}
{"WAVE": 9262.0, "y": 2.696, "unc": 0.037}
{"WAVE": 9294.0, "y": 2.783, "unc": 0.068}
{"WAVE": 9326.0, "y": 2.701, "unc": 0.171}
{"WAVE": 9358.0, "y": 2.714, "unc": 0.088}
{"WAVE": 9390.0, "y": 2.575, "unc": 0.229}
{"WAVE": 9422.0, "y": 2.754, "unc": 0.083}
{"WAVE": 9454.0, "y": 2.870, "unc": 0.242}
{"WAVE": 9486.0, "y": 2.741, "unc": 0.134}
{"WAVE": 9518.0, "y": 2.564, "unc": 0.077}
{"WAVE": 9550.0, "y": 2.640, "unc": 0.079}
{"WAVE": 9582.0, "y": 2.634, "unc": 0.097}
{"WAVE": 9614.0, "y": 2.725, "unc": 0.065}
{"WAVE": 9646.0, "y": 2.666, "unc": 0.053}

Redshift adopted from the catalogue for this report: 0.38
